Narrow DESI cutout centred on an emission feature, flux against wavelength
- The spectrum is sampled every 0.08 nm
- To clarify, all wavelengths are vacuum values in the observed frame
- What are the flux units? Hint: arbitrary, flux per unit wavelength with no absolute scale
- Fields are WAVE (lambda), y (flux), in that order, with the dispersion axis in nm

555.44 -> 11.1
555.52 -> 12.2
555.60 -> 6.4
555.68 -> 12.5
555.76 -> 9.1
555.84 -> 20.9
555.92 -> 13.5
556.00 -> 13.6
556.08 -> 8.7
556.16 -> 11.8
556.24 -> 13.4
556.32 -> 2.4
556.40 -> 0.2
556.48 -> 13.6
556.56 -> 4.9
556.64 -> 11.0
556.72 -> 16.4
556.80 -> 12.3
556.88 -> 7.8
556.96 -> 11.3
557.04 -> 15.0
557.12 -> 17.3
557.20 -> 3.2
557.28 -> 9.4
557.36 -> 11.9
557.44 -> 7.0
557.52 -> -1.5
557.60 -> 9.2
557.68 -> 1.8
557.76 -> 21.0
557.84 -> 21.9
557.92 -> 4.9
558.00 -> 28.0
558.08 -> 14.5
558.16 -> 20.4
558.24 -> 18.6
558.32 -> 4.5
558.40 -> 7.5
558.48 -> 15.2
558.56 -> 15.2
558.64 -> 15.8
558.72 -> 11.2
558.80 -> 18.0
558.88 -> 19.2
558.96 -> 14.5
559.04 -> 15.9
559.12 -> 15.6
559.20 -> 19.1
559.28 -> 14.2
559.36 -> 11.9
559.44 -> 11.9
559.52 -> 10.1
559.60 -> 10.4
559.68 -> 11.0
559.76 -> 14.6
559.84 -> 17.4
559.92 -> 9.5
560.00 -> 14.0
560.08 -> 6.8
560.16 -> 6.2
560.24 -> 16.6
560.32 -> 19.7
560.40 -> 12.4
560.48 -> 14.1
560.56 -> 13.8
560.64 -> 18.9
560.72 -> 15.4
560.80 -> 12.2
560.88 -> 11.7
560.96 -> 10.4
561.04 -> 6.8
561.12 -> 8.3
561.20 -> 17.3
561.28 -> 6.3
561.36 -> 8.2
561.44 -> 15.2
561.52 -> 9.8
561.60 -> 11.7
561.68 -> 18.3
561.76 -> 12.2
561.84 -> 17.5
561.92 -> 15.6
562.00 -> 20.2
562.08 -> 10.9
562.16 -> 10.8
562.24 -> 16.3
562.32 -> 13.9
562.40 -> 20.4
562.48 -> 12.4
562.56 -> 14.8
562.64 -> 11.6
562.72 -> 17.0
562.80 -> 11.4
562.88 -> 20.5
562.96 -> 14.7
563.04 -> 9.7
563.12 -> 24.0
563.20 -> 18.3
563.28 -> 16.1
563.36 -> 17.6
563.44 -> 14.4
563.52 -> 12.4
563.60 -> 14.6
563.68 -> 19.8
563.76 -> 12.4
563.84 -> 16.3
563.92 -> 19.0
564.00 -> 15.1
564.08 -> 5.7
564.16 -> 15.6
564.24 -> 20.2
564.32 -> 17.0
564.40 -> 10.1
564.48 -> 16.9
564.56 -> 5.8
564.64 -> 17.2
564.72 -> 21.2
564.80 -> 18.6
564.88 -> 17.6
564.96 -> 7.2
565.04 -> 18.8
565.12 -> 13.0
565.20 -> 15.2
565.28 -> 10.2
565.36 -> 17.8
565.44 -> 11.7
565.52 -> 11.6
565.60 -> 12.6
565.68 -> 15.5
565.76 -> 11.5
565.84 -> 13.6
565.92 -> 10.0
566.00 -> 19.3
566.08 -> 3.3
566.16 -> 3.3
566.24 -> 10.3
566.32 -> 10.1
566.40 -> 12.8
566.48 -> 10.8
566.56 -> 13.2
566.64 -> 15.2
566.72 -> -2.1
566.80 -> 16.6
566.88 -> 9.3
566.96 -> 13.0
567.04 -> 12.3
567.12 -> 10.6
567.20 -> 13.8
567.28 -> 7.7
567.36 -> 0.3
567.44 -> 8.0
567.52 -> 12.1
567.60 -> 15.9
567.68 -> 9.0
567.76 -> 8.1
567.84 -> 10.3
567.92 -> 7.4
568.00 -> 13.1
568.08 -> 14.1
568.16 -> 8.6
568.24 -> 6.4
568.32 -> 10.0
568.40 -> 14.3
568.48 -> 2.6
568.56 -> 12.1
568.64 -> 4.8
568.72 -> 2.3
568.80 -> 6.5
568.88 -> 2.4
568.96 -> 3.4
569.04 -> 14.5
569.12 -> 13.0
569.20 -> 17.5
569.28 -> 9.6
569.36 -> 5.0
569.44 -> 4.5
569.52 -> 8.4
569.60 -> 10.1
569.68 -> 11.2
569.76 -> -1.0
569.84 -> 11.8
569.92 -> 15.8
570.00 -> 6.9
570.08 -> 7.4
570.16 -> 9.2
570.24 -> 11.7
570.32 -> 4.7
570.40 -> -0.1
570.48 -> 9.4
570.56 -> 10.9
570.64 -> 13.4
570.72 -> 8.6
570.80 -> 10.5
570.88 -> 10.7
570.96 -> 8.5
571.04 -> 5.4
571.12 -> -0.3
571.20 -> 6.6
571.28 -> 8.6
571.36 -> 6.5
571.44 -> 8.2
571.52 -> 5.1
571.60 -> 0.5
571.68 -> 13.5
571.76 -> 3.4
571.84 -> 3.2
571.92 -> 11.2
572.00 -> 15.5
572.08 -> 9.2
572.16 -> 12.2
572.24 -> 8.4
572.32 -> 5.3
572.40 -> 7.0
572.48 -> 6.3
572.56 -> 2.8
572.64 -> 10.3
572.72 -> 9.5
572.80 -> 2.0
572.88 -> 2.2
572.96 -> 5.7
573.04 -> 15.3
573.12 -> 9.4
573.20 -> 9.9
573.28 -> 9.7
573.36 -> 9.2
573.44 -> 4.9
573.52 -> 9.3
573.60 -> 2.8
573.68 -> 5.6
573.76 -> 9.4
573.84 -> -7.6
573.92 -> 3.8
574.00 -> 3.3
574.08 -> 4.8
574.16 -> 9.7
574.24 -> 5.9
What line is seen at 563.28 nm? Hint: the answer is C III] 1909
